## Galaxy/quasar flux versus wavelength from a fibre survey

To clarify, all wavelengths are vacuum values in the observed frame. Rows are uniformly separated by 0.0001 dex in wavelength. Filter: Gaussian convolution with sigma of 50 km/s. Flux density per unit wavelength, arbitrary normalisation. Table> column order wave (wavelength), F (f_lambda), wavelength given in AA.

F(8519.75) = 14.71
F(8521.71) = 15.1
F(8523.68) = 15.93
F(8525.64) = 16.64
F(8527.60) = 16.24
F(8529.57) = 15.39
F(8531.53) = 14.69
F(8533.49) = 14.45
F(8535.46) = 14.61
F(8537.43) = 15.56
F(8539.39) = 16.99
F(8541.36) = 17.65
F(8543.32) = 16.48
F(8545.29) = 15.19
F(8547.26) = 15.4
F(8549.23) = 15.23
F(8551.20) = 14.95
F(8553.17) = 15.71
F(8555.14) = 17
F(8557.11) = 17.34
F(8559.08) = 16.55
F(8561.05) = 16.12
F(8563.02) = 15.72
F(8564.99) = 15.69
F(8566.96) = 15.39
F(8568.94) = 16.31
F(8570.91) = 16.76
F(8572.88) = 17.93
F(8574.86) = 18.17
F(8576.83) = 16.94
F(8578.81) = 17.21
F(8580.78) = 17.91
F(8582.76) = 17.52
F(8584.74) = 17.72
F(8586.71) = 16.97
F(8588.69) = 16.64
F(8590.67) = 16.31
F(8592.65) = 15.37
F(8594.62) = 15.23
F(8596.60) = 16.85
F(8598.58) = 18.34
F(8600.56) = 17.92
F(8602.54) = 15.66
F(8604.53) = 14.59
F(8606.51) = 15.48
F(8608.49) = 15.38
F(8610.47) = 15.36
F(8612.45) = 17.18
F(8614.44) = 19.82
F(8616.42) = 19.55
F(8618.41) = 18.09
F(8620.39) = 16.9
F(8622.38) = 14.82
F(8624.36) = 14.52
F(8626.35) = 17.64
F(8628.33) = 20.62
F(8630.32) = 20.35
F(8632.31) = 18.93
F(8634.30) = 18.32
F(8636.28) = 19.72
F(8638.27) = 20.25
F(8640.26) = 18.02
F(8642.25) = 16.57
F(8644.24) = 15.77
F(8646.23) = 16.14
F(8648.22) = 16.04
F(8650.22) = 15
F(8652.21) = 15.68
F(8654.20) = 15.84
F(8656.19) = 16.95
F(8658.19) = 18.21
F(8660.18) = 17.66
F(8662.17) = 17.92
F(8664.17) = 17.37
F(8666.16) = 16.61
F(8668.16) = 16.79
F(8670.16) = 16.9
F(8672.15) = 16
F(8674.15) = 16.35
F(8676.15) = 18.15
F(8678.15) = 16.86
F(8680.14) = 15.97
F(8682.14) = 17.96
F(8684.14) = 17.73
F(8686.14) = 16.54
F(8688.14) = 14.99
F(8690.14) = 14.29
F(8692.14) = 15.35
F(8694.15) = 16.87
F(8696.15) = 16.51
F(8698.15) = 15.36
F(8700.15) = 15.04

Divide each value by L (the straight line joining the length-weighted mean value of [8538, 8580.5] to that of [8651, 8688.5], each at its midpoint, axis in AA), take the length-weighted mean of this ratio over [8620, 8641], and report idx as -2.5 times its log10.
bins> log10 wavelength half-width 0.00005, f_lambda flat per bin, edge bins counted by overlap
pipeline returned -0.09 mag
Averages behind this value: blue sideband 16.4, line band 18.2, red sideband 16.9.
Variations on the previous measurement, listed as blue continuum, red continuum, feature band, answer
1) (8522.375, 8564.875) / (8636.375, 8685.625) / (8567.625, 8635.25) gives -0.05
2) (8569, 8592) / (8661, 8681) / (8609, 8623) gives -0.02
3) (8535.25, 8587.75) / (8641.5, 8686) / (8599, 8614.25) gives 0.03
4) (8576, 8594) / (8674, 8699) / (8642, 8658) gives 0.03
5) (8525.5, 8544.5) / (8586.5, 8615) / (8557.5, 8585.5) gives -0.05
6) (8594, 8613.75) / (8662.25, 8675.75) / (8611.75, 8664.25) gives -0.06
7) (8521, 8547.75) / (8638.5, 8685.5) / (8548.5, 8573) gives -0.01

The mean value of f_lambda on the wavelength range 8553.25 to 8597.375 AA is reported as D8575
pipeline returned 16.7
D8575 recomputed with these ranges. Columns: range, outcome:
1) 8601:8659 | 17.2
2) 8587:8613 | 16.2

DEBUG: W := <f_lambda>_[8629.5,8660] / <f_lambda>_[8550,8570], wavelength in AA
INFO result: 1.09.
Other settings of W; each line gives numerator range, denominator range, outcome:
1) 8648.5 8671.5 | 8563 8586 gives 0.99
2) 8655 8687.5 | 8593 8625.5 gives 1.03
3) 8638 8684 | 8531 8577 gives 1.05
